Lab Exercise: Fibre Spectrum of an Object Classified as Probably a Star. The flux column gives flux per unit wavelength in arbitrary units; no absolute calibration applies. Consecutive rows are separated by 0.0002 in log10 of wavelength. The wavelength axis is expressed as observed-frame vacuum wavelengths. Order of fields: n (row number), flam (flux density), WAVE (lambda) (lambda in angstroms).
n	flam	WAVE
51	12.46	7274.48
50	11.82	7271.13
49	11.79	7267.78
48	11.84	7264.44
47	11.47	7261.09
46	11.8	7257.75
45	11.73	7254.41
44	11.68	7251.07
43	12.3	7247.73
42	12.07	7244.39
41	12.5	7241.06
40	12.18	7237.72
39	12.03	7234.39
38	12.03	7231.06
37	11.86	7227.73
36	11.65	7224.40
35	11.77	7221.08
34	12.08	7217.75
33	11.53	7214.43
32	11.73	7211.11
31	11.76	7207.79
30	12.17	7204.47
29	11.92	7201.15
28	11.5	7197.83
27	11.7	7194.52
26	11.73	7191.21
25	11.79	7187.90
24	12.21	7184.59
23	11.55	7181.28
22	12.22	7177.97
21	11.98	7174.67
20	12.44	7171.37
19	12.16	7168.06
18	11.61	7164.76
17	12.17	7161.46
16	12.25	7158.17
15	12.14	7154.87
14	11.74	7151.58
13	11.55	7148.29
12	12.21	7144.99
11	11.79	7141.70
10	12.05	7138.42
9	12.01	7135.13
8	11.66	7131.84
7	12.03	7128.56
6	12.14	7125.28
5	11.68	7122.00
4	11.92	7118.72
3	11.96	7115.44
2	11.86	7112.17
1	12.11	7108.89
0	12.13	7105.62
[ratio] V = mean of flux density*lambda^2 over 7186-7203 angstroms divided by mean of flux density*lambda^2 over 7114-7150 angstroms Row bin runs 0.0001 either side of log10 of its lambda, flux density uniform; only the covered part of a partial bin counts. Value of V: 1.00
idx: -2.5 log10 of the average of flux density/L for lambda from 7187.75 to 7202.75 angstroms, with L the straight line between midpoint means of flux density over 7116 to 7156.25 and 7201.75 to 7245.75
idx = 0.020 mag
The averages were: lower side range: 11.9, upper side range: 11.9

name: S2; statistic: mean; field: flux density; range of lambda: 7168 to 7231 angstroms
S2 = 11.9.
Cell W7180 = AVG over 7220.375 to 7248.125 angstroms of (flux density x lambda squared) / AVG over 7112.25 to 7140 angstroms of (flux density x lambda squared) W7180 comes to 1.04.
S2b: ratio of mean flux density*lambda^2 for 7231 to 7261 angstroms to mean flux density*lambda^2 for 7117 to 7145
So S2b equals 1.04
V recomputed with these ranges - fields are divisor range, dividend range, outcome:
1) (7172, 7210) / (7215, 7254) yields 1.02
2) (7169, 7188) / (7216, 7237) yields 1.00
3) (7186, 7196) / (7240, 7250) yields 1.06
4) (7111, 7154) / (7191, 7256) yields 1.03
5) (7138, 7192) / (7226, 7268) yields 1.02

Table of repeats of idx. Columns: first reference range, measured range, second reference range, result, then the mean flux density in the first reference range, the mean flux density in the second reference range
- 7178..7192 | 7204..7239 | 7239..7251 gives 0.02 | 11.9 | 12.2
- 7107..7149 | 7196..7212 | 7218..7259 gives 0.01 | 11.9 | 12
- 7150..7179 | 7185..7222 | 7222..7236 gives 0.01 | 12.1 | 11.9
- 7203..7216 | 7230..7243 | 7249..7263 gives -0.04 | 11.8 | 11.7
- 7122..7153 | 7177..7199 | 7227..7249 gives 0.02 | 11.9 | 12.1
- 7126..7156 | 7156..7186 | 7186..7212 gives -0.02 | 11.9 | 11.8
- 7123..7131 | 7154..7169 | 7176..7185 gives -0.01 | 12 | 12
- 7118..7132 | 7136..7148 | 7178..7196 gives -0.01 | 11.9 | 11.8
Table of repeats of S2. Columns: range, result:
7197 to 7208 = 11.9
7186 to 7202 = 11.7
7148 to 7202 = 11.9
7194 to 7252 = 11.9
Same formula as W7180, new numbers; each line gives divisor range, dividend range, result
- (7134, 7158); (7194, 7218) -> 1.00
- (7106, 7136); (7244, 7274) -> 1.03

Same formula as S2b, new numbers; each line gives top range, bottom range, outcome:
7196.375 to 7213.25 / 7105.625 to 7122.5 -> 1.01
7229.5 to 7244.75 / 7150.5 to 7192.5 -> 1.03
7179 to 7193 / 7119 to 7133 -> 1.01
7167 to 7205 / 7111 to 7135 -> 1.02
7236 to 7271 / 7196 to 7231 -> 1.02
